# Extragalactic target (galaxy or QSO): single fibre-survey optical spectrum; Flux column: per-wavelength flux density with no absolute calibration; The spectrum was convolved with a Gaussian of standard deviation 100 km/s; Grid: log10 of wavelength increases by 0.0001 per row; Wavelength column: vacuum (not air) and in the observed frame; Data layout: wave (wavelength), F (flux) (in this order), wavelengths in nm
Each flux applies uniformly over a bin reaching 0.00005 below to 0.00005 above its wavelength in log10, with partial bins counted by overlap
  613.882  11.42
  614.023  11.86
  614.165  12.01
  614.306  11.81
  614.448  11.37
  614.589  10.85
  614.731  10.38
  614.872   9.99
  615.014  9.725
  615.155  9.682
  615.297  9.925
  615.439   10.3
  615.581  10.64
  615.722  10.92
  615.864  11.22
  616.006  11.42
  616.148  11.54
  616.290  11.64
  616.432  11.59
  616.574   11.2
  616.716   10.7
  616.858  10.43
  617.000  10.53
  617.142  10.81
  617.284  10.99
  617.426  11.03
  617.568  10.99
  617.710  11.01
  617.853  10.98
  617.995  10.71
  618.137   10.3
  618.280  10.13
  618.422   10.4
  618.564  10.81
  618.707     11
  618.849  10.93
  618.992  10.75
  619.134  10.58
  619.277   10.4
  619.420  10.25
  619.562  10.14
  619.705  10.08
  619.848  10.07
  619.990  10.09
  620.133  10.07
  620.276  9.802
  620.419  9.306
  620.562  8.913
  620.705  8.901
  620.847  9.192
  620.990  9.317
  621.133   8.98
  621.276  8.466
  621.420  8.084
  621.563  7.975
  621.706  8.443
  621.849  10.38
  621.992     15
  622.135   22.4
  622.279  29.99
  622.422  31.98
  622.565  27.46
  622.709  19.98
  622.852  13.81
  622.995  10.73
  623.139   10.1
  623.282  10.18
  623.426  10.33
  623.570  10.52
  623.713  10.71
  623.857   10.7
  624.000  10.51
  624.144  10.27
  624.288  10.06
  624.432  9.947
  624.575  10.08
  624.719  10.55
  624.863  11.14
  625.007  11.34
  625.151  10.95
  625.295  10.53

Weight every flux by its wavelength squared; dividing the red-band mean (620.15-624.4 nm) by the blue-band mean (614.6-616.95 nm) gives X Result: 1.22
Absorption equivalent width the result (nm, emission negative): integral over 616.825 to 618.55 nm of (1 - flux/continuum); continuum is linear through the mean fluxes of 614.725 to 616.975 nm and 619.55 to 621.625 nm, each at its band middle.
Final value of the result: -0.09 nm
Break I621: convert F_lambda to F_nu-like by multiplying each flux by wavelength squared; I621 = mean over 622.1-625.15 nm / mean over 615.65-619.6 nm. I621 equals 1.34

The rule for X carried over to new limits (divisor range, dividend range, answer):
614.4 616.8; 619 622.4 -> 1.08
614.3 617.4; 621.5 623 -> 1.74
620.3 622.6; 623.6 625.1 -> 0.77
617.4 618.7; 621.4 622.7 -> 1.75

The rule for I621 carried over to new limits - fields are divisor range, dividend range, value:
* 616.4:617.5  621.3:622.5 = 1.54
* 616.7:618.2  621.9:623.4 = 1.77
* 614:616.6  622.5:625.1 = 1.14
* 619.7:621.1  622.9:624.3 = 1.11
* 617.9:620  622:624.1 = 1.57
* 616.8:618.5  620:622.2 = 0.97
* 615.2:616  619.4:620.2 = 0.96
